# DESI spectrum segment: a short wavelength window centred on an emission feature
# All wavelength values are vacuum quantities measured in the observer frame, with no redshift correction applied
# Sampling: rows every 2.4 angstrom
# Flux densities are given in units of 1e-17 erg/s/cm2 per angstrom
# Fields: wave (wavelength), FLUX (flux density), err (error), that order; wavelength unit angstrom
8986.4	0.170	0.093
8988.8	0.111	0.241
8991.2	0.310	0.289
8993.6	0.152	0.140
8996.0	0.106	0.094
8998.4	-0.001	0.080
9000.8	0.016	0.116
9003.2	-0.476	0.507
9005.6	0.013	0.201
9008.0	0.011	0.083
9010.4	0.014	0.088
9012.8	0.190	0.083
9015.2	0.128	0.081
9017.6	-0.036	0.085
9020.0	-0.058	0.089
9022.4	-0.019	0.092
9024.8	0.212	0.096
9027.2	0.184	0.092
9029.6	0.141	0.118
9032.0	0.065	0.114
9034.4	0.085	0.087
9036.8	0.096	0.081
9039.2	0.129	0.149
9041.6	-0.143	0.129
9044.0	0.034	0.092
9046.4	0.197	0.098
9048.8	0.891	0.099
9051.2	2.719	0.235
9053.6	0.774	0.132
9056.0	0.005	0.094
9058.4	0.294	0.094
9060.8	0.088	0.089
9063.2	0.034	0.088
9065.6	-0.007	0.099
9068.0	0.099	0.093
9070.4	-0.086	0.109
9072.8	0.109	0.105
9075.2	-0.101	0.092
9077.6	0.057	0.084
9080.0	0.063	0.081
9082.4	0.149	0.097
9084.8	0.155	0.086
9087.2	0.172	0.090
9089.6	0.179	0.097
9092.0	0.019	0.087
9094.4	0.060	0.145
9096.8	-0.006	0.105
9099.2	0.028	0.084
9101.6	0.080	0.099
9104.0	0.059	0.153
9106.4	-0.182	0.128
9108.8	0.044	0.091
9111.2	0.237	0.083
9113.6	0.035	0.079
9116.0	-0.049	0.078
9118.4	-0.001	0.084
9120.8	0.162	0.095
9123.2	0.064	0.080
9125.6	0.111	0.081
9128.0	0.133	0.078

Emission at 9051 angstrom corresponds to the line [O III]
